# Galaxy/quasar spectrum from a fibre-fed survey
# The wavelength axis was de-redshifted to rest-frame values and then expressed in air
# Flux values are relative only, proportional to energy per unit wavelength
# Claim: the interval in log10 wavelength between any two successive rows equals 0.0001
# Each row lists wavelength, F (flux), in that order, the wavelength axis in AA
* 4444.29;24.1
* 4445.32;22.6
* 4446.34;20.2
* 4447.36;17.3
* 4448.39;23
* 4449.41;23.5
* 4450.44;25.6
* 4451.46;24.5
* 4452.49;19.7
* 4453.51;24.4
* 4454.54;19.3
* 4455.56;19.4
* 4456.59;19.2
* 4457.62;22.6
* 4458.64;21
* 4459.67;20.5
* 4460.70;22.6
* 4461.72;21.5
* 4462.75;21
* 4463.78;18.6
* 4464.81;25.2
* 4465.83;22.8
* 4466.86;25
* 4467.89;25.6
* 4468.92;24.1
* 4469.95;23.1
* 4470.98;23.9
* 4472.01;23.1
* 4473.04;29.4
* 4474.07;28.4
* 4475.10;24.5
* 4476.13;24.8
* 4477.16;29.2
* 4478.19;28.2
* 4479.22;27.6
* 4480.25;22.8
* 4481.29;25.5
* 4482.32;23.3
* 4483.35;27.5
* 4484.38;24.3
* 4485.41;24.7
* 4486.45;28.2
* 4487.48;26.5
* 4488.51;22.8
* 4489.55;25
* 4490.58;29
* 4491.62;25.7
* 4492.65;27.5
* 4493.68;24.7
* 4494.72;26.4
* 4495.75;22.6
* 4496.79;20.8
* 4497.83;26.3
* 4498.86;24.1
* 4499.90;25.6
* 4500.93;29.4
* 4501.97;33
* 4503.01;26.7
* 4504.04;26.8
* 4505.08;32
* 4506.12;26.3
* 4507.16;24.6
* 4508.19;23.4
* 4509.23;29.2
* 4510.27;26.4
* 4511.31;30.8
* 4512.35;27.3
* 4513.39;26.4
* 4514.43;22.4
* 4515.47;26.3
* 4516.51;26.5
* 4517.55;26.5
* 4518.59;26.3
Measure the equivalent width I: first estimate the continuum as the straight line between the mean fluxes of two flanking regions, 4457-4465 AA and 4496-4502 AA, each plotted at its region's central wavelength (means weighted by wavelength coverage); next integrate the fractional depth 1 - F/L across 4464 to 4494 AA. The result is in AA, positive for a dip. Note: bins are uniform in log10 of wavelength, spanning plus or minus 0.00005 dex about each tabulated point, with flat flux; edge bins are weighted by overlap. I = -2.6 AA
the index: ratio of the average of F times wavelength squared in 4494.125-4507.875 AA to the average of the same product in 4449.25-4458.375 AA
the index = 1.2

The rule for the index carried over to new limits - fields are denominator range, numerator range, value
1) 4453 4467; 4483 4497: 1.20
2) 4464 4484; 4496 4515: 1.07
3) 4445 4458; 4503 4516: 1.27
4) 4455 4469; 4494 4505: 1.22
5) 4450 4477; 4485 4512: 1.16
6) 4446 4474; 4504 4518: 1.21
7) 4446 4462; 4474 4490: 1.21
